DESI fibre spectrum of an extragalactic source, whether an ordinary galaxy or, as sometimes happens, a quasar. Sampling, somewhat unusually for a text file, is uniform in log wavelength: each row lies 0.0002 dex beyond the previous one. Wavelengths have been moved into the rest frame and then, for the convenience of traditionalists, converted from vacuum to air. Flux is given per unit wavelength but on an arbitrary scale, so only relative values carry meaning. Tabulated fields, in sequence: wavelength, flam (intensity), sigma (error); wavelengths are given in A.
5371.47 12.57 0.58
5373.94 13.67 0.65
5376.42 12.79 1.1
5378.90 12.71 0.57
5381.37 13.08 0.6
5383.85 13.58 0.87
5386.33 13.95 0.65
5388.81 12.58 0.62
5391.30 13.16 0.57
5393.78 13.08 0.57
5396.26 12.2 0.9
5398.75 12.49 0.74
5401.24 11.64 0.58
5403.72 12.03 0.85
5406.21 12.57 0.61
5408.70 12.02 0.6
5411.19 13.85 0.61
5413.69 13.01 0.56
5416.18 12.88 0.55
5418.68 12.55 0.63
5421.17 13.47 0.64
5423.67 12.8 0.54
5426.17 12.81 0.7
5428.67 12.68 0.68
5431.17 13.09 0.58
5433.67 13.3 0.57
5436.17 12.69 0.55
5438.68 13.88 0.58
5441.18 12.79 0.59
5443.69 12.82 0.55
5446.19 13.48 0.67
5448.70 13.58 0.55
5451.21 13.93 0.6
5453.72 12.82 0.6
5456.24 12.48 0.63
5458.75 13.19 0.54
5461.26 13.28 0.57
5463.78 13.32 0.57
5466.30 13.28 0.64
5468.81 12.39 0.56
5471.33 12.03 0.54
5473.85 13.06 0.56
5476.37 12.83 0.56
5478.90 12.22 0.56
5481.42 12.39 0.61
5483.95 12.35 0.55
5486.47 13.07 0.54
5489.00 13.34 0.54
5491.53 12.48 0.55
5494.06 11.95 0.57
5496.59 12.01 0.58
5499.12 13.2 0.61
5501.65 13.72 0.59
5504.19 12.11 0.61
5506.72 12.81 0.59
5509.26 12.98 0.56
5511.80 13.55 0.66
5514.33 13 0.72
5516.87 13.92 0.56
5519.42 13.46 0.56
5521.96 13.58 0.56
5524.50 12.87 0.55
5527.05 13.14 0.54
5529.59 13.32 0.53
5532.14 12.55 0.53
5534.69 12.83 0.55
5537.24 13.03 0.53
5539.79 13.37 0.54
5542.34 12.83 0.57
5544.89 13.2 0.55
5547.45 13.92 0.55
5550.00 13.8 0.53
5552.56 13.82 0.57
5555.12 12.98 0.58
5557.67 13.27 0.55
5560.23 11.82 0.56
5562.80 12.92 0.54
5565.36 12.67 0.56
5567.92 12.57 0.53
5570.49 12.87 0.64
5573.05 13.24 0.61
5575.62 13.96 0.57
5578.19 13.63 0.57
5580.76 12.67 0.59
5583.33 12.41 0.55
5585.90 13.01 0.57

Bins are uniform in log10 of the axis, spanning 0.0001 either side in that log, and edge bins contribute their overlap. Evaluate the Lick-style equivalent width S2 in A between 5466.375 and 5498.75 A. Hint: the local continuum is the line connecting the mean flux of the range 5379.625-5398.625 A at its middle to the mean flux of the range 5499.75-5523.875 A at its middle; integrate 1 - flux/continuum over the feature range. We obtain 1.5 A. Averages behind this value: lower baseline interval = 13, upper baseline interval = 13.2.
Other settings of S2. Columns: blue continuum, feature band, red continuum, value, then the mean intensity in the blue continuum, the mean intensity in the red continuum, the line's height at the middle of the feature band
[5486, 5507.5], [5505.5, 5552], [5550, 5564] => -1.3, 12.7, 13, 12.9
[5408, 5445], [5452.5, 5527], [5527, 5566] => 0.9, 13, 13.1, 13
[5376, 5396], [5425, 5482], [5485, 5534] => 0.3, 13.1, 13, 13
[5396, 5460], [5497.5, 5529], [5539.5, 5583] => -0.3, 12.9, 13.1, 13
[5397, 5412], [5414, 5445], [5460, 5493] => -1.2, 12.4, 12.8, 12.5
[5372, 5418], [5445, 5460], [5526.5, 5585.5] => -0.4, 12.8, 13.1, 12.9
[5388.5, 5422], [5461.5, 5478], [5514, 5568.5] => 0.1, 12.7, 13.1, 12.9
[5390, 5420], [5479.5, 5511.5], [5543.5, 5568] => 0.5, 12.6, 13.1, 12.9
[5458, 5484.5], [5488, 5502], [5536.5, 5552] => 0.3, 12.8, 13.4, 13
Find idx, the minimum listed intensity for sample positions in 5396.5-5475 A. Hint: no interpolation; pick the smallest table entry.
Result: 11.64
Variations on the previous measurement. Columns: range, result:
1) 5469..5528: 11.95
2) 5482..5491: 12.35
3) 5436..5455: 12.69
